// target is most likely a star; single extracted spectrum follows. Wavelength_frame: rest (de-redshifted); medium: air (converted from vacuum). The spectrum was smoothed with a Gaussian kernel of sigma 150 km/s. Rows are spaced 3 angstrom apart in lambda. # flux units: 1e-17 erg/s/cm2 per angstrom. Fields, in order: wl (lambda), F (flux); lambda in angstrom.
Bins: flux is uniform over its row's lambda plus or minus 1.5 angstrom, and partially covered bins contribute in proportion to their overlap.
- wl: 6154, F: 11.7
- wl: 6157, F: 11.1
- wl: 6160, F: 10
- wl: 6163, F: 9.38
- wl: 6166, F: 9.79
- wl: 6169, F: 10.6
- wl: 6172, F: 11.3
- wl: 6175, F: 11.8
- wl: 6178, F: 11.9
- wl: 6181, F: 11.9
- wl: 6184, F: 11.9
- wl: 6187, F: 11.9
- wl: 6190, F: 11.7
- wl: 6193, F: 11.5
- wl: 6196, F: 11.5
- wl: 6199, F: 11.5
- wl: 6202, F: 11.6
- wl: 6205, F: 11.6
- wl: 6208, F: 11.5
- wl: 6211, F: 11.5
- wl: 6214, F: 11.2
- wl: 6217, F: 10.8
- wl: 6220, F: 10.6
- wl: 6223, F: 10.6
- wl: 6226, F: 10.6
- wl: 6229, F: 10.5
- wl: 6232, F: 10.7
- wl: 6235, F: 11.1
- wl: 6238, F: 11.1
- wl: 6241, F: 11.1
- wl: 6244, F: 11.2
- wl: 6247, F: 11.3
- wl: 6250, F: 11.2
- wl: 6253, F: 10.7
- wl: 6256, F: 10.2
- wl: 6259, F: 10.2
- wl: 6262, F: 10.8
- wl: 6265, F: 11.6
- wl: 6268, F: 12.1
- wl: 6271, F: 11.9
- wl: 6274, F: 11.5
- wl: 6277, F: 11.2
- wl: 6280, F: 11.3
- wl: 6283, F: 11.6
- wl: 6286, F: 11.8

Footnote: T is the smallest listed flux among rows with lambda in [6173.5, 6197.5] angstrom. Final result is 11.5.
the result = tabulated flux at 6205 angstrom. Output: 11.6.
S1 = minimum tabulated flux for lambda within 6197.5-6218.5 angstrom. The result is 10.8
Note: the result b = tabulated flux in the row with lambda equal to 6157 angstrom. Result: 11.1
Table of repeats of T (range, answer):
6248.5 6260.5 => 10.2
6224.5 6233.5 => 10.5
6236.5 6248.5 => 11.1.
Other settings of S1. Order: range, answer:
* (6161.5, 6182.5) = 9.38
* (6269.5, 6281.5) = 11.2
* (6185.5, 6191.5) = 11.7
